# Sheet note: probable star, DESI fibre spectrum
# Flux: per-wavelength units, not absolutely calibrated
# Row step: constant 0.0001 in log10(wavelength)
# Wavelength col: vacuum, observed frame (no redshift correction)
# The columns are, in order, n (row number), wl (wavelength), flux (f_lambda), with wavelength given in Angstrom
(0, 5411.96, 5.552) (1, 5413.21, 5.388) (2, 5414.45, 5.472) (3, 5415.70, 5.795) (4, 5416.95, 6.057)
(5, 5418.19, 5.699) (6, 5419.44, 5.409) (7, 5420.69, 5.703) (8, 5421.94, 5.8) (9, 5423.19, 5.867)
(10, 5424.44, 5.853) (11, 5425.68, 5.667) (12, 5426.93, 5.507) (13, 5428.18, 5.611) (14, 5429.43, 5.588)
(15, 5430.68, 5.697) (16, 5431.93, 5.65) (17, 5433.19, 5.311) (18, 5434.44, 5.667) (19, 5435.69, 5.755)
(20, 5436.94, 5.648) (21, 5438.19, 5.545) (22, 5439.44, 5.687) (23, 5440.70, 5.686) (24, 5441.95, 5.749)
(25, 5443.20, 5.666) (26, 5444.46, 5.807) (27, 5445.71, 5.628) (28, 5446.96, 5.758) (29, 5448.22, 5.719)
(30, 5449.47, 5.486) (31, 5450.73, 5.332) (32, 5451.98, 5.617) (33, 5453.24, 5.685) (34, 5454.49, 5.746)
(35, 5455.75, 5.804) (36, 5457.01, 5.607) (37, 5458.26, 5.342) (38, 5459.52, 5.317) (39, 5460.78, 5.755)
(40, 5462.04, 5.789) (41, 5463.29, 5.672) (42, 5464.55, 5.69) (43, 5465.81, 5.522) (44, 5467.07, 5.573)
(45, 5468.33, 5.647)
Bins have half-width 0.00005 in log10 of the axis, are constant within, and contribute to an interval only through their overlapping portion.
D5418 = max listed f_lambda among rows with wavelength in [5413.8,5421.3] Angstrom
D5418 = 6.057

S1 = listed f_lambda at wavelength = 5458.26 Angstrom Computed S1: 5.342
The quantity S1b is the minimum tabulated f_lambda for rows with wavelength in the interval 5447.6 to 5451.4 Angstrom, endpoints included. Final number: 5.332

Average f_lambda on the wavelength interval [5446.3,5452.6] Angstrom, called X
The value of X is 5.59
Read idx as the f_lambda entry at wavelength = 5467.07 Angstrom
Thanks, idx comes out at 5.573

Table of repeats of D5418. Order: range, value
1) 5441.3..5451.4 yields 5.807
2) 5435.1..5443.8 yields 5.755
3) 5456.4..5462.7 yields 5.789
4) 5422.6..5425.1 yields 5.867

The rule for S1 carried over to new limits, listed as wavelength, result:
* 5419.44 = 5.409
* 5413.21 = 5.388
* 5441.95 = 5.749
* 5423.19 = 5.867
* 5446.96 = 5.758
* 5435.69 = 5.755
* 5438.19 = 5.545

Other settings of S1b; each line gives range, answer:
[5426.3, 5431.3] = 5.507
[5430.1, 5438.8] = 5.311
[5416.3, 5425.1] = 5.409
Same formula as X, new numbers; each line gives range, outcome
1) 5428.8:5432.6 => 5.63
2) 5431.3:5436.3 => 5.59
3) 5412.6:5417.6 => 5.69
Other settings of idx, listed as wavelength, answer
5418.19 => 5.699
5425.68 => 5.667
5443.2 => 5.666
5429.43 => 5.588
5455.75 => 5.804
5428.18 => 5.611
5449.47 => 5.486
